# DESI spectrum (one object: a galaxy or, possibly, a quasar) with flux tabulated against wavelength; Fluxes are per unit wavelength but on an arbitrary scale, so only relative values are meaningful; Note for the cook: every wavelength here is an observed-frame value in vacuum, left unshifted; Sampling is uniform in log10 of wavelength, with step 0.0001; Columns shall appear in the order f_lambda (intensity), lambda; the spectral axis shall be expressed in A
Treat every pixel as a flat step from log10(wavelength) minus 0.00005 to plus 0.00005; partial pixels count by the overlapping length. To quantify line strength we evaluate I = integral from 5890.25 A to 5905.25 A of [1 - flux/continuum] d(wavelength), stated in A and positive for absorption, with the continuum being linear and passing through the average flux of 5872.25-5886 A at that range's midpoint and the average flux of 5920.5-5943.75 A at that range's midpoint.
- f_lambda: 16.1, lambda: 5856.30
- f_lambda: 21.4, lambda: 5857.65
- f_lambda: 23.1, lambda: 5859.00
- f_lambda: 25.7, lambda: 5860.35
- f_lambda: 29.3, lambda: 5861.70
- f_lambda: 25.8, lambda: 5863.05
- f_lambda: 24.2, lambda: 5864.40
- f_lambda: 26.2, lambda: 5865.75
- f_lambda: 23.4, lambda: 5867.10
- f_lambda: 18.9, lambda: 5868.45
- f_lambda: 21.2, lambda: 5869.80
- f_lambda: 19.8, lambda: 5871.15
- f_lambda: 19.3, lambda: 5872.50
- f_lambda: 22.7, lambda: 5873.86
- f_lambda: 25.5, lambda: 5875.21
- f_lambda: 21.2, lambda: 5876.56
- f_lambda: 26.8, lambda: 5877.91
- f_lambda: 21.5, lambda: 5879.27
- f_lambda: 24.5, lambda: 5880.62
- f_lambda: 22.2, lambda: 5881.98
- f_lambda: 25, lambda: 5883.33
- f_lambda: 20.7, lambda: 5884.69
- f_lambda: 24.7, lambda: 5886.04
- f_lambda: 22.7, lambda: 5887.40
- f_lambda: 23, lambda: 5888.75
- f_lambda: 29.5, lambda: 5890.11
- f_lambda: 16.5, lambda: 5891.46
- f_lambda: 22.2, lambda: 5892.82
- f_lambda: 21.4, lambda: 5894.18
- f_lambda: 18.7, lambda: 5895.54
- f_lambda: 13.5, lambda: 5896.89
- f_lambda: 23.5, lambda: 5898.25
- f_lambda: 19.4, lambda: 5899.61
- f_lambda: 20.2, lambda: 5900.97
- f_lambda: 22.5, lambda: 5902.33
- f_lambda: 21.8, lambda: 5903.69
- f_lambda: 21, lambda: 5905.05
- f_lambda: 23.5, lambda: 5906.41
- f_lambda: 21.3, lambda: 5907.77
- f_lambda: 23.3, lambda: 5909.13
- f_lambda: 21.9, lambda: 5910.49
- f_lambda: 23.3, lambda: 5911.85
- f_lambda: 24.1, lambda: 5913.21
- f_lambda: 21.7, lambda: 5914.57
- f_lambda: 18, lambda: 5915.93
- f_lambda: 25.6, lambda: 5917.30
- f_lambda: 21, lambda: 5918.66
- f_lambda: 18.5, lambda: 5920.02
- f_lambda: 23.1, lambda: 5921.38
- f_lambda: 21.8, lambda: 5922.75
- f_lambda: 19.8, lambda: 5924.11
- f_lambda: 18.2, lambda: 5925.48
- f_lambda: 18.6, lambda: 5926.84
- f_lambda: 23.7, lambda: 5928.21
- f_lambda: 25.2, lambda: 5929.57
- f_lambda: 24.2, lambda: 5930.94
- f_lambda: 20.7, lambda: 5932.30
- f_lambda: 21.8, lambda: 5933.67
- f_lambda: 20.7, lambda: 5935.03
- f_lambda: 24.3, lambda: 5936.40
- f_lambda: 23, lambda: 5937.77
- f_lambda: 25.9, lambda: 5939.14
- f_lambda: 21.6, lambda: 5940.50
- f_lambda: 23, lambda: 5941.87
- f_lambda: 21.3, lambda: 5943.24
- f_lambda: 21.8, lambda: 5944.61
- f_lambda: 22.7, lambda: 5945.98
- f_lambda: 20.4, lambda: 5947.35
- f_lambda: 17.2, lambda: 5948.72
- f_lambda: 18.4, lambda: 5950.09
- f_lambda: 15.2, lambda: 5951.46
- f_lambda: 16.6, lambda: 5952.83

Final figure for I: 1.6 A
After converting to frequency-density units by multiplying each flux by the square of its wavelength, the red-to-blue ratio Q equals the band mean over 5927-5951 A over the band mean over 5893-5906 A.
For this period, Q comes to 1.09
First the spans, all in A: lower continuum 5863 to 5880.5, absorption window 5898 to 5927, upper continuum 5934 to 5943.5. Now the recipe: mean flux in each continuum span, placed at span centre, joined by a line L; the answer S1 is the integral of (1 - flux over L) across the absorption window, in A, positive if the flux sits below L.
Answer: 1.7 A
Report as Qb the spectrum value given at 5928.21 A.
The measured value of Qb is 23.7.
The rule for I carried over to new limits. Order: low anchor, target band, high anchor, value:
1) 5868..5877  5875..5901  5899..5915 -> -0.6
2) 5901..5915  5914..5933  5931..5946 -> 0.8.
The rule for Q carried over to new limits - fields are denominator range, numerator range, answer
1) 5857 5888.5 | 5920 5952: 0.94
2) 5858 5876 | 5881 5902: 0.93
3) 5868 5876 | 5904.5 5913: 1.07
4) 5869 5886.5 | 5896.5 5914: 0.96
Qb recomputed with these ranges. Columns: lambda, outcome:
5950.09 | 18.4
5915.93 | 18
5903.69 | 21.8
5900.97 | 20.2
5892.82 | 22.2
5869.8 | 21.2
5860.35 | 25.7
